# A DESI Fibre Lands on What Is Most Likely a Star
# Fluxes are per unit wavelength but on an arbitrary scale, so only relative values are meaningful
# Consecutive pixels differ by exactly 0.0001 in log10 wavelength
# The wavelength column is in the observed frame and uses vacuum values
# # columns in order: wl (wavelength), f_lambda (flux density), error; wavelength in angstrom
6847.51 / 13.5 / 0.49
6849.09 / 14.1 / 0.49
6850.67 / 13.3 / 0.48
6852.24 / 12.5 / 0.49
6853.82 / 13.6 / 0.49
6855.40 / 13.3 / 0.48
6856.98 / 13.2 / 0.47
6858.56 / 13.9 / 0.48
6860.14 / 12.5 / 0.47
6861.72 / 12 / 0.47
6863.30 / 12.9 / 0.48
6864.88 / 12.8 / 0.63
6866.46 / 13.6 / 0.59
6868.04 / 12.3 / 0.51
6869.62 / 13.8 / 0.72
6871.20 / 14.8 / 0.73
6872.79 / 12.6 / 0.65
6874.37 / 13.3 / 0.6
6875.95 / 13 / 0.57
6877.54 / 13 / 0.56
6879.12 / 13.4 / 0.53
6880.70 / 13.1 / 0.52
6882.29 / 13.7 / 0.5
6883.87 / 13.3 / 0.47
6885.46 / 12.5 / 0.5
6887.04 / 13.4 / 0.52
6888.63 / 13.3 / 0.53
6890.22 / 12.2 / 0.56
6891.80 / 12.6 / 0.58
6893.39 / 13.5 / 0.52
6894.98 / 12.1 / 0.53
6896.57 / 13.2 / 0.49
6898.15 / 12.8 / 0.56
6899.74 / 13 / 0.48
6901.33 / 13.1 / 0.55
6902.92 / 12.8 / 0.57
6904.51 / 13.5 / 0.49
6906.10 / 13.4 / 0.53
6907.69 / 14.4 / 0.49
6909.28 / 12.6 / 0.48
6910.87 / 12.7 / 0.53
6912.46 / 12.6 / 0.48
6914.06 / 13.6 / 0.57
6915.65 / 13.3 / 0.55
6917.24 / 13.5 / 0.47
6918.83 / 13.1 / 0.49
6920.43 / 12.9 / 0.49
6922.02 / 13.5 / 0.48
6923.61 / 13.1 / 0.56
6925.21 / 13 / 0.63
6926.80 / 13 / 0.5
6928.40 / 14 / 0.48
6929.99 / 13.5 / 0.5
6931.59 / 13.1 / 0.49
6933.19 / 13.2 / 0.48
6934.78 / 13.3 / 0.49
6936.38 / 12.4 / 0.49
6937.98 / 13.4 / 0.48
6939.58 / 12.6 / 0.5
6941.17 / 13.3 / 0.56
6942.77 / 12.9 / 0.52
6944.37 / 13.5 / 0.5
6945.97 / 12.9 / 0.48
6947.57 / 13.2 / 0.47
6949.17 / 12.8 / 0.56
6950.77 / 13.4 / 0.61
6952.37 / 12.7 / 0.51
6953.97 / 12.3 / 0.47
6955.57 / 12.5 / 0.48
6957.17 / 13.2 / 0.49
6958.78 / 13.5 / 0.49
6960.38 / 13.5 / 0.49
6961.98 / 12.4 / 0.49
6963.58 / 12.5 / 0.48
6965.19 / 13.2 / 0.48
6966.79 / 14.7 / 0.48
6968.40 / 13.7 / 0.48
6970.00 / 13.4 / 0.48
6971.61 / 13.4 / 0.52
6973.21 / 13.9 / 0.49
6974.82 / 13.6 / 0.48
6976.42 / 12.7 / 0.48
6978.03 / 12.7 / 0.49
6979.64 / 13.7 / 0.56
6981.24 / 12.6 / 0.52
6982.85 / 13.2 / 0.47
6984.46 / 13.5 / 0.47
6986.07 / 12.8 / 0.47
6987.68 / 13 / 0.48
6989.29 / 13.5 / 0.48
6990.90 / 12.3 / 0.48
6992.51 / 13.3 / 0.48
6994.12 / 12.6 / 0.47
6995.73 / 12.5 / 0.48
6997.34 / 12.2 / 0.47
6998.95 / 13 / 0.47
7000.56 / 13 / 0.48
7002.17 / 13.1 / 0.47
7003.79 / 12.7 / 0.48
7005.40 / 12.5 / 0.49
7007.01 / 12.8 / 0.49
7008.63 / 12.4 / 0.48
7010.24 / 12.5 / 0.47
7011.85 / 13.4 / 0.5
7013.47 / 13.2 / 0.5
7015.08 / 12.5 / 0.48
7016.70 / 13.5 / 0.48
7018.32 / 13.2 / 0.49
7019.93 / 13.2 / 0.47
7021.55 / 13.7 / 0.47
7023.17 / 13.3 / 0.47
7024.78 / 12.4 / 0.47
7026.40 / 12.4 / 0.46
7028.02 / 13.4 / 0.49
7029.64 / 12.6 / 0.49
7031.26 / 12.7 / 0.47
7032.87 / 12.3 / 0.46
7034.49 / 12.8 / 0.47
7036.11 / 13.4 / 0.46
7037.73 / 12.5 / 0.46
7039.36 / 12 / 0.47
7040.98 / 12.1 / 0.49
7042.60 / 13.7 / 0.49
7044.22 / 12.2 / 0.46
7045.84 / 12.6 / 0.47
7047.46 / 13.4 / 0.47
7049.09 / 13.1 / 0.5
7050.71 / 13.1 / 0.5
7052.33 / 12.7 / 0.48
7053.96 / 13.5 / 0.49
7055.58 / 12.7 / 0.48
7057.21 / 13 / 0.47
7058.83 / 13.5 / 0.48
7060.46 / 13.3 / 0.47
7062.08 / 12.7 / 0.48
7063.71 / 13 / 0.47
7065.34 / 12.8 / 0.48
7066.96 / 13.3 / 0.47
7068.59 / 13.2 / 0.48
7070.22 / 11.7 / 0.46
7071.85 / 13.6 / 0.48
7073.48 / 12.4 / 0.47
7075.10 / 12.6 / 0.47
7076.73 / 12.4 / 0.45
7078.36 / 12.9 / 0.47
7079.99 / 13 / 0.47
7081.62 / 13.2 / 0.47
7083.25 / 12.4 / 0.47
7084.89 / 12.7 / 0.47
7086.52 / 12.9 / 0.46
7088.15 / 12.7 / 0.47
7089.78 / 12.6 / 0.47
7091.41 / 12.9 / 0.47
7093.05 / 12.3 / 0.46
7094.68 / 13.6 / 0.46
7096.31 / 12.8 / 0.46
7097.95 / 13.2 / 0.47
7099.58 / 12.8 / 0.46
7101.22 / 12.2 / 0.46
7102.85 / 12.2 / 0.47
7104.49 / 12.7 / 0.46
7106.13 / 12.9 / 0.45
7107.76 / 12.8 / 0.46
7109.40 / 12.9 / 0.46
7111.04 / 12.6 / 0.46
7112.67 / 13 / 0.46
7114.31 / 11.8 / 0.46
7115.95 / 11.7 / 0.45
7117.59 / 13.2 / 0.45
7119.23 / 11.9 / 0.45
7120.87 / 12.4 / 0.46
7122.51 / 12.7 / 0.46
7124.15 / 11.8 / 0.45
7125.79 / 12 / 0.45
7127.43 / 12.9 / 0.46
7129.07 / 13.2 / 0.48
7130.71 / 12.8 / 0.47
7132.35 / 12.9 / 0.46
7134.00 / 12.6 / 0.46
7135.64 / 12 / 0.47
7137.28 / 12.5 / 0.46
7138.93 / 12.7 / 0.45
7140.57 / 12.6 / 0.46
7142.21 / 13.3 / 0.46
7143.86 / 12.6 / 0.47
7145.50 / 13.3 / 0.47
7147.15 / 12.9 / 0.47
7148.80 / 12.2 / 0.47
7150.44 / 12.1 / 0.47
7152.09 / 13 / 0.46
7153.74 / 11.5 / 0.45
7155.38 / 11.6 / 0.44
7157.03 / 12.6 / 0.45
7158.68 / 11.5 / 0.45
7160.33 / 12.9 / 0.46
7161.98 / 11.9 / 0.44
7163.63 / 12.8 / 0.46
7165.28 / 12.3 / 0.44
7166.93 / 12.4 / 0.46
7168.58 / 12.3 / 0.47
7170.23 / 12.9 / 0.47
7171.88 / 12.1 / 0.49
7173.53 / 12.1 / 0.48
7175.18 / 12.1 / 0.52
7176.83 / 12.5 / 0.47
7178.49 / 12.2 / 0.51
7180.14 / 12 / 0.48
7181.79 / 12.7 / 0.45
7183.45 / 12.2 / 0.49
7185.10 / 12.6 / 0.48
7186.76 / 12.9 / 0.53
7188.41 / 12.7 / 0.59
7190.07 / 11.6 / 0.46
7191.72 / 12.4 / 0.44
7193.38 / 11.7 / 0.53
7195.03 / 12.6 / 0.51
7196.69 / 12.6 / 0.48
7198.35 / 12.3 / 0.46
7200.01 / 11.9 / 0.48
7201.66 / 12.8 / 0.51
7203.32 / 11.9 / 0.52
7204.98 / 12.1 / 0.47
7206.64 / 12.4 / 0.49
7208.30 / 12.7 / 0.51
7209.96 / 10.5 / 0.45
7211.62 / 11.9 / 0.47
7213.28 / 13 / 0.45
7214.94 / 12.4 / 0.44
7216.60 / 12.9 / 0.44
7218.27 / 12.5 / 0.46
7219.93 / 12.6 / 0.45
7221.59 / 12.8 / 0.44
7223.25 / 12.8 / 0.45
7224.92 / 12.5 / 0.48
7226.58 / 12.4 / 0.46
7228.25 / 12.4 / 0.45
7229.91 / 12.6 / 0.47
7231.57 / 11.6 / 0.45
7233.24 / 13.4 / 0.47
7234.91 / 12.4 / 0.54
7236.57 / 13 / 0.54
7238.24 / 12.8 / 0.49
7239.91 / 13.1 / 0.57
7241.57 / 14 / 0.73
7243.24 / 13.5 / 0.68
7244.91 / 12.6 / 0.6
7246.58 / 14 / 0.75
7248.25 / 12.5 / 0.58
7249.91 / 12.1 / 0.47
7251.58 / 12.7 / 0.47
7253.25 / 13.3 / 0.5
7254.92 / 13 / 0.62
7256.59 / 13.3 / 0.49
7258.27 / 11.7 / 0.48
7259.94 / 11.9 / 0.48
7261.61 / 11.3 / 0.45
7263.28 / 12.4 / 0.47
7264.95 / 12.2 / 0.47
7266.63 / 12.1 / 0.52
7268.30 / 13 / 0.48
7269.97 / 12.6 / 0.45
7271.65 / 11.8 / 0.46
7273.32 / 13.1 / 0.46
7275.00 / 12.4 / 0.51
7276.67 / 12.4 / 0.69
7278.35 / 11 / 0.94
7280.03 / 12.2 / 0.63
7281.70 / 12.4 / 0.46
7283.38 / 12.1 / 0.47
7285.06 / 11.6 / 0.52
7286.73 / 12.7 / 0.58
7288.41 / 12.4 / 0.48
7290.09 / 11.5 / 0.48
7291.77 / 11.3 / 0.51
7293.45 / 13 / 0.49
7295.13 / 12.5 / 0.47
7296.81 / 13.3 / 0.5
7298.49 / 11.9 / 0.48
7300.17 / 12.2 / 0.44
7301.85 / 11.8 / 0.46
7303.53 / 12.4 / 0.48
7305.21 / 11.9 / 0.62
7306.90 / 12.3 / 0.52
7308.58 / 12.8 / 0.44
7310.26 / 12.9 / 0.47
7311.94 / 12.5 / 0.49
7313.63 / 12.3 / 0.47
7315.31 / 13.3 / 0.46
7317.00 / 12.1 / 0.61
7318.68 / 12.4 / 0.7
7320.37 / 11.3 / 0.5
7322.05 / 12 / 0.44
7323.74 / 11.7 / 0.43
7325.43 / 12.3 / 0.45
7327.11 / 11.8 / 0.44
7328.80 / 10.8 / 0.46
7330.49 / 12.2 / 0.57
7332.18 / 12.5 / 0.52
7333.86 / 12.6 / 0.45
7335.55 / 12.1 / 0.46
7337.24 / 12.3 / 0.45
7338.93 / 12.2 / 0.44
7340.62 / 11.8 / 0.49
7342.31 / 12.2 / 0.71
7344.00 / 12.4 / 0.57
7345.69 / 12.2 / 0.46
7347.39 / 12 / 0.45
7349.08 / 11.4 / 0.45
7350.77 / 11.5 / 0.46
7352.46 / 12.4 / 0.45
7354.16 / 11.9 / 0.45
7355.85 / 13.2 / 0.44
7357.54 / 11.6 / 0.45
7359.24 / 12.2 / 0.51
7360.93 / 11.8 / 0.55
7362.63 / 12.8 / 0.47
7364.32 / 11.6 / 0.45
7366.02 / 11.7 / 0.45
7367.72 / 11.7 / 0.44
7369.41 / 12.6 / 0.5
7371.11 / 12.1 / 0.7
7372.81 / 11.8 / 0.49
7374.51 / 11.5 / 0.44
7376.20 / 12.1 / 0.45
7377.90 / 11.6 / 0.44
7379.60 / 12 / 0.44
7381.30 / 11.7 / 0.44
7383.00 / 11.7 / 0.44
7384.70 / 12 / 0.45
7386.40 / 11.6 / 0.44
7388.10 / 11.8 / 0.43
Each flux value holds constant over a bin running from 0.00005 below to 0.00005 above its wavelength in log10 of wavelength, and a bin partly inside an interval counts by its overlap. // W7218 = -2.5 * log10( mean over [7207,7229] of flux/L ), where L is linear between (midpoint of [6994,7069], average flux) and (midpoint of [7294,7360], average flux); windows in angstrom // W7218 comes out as 0.00 mag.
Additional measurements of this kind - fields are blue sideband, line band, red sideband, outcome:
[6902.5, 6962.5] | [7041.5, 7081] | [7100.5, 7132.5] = -0.019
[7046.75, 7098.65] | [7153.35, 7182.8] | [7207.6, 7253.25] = 0.044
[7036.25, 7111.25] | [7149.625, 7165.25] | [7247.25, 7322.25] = 0.036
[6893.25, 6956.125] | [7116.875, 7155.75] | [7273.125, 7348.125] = 0.005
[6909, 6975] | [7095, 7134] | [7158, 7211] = -0.006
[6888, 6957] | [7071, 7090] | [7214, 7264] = 0.007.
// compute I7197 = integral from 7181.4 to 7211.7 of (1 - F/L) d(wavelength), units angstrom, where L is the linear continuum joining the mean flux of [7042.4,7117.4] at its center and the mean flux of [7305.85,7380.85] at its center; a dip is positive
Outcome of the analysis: 0.6 angstrom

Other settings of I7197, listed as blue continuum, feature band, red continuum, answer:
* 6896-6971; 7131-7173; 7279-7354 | 0.43 angstrom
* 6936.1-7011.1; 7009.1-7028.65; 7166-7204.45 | -0.27 angstrom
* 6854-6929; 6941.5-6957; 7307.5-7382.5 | 0.08 angstrom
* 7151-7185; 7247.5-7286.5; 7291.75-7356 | -0.27 angstrom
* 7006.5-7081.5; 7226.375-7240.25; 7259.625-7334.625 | -0.28 angstrom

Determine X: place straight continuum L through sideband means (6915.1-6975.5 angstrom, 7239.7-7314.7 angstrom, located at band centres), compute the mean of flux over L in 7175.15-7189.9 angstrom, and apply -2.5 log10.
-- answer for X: 0.02 mag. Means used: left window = 13.2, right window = 12.4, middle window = 12.4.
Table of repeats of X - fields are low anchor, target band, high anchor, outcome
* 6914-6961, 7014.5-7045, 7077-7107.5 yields 0.01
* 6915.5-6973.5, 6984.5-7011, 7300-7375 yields 0.02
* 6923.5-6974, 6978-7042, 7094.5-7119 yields 0.01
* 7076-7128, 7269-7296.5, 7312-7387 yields 0.00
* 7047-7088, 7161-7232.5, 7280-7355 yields 0.02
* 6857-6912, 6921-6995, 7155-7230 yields -0.02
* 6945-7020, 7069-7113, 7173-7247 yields 0.00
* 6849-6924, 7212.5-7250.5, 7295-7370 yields -0.03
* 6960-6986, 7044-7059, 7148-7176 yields -0.01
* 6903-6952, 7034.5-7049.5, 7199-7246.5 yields 0.02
